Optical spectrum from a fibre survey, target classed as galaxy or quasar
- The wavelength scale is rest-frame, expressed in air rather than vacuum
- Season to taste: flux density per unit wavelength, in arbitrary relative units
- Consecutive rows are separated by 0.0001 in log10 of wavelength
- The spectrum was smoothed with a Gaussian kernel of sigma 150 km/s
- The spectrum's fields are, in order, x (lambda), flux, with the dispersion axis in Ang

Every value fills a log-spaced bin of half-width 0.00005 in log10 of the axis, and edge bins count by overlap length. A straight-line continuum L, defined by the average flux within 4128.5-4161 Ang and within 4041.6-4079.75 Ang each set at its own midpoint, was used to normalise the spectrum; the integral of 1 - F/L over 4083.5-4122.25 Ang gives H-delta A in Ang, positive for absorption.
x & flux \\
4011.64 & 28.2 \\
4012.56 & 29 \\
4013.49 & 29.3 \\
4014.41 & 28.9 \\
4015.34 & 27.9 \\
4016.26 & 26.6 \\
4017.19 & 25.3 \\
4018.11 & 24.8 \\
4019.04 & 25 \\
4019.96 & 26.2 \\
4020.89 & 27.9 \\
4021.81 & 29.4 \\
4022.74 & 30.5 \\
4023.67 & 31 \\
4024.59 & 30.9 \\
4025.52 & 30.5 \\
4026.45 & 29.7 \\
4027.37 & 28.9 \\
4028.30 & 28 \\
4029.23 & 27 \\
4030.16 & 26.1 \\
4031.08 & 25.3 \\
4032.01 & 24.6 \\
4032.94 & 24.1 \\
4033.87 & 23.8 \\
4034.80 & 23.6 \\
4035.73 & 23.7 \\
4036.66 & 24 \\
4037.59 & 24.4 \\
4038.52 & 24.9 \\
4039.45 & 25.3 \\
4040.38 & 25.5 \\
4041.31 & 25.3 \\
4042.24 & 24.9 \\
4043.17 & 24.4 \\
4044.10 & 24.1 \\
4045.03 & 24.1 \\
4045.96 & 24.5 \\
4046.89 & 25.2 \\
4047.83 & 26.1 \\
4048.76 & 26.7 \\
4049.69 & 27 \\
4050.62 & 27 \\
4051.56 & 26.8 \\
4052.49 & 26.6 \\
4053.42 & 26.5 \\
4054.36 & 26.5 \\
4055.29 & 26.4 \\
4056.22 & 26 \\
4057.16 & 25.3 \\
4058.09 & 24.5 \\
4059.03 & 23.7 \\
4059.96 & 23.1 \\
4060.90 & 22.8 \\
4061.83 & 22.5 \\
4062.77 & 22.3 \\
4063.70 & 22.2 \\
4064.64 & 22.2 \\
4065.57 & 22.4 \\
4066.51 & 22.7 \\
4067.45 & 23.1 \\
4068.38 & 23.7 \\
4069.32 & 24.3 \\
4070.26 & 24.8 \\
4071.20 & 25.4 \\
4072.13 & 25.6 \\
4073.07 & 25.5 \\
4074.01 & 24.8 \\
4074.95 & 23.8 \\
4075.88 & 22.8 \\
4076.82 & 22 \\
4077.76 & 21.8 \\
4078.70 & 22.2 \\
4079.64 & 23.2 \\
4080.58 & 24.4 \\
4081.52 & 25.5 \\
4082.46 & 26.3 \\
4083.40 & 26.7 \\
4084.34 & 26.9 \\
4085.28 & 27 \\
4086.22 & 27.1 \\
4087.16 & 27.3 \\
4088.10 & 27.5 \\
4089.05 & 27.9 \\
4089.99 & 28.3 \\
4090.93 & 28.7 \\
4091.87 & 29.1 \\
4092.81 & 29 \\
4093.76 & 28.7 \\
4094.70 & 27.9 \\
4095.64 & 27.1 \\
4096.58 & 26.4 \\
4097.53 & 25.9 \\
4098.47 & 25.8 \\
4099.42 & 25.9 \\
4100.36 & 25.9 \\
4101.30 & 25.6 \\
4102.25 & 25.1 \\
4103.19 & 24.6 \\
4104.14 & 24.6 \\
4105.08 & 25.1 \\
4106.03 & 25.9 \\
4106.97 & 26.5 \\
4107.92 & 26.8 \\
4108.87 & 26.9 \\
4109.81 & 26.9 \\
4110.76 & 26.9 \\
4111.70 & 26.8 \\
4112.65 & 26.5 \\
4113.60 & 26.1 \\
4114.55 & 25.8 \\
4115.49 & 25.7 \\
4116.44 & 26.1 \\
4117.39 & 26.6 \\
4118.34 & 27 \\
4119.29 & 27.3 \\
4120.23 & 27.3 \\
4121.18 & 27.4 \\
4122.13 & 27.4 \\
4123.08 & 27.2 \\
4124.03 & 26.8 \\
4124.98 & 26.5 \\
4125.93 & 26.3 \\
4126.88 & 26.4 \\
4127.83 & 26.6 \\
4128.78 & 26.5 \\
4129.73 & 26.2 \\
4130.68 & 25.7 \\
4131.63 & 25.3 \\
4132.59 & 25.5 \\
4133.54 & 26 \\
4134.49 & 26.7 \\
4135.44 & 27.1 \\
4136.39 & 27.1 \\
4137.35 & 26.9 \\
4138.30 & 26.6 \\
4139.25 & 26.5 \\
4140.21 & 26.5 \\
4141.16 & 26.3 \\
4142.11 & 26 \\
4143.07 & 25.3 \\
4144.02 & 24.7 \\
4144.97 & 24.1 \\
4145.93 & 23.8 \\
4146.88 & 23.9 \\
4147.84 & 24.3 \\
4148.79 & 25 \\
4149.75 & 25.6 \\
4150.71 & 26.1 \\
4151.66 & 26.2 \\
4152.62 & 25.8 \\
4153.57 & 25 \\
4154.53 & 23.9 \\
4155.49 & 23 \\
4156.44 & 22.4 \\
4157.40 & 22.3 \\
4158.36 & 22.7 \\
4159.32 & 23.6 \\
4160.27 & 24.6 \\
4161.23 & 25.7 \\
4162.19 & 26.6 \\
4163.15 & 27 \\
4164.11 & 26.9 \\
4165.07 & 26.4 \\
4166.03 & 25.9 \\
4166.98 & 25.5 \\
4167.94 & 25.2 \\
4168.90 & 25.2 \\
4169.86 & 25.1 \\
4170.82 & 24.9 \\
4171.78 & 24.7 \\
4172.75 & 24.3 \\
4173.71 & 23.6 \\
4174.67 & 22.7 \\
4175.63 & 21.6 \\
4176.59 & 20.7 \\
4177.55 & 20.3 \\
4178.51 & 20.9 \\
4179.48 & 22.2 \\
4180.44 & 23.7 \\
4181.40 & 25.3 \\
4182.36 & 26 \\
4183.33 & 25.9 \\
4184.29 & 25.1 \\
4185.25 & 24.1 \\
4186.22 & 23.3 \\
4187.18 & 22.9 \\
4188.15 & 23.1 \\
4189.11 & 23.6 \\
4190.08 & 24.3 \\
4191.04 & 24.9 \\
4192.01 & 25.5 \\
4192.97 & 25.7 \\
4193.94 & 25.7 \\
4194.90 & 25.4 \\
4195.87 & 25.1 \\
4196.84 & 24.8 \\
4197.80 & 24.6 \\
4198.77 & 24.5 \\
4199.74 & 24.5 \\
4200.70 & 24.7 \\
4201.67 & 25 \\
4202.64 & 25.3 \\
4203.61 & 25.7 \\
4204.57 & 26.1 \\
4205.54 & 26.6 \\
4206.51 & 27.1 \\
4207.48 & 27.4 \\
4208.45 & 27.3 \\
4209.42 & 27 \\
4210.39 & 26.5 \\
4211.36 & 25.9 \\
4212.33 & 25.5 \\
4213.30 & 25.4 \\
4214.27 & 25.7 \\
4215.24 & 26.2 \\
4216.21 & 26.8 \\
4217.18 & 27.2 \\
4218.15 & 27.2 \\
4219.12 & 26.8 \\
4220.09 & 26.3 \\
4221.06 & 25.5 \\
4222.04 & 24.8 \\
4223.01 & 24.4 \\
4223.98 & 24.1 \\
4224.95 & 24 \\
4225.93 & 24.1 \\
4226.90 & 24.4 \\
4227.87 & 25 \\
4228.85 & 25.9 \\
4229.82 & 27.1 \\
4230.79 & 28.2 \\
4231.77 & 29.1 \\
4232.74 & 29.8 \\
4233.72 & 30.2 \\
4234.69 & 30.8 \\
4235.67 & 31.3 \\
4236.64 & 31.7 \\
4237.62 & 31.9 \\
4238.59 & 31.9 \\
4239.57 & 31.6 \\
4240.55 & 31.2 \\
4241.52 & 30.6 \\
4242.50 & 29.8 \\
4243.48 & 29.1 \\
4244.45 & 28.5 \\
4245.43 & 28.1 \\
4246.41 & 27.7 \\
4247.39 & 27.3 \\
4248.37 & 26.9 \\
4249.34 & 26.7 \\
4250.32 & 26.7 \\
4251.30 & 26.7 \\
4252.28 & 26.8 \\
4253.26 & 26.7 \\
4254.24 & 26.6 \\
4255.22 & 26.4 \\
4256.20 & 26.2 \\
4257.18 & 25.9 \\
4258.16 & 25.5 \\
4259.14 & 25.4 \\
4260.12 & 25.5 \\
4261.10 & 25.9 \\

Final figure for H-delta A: -3.1 Ang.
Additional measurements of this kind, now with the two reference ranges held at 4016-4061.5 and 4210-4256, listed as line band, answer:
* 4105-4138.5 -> 0.1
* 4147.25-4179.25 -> 3.1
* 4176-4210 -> 3.1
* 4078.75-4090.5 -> 0.0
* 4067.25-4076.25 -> 0.6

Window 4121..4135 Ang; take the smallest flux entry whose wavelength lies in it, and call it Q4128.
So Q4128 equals 25.3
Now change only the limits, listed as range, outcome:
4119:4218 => 20.3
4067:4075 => 23.1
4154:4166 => 22.3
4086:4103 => 25.1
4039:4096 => 21.8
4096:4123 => 24.6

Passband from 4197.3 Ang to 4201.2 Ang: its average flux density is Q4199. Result 24.6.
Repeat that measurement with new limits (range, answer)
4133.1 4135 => 26.4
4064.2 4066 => 22.4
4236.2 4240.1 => 31.7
